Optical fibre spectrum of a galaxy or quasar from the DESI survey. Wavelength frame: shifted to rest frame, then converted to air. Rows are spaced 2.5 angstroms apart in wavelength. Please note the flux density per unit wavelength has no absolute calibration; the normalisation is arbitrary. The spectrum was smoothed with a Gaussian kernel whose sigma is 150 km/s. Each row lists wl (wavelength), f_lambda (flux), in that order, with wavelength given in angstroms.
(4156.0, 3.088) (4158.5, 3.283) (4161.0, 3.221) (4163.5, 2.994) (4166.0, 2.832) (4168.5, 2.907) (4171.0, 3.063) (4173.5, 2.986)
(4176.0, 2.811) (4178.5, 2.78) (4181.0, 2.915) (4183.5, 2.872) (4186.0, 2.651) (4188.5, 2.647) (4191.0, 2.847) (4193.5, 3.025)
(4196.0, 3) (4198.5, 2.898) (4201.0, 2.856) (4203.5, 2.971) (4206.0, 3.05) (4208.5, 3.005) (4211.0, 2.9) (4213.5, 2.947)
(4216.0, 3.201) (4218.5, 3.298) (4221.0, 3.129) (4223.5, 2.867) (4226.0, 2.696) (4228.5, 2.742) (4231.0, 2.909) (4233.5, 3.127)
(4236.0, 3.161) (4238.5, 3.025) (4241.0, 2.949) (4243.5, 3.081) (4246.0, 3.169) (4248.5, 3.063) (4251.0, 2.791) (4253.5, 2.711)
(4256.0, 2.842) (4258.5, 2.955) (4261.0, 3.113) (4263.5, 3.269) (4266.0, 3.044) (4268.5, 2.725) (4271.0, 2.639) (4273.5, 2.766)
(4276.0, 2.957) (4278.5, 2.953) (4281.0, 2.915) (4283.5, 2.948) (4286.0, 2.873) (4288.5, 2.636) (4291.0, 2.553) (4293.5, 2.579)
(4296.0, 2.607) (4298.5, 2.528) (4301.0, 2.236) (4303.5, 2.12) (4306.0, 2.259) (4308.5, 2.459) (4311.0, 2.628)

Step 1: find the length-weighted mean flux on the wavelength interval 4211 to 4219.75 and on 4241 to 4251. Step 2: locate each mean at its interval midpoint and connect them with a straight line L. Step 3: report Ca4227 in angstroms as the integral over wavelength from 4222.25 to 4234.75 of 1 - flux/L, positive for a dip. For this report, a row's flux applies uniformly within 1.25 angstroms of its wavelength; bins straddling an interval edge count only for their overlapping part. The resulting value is 0.9 angstroms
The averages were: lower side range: 3.11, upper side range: 3.05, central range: 2.87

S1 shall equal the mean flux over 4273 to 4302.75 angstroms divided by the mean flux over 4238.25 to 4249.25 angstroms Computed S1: 0.88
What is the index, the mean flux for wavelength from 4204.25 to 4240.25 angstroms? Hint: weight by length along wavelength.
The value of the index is 3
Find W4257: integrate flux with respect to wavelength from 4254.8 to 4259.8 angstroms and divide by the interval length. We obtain 2.9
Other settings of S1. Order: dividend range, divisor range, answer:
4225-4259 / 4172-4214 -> 1.02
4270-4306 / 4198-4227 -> 0.89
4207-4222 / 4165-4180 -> 1.06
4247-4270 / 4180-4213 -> 1.02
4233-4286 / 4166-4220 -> 1.01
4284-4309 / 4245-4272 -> 0.85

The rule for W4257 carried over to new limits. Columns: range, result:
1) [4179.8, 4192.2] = 2.79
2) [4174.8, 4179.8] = 2.8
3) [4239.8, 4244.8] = 3.02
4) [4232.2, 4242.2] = 3.07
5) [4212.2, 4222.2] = 3.14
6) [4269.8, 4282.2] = 2.85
